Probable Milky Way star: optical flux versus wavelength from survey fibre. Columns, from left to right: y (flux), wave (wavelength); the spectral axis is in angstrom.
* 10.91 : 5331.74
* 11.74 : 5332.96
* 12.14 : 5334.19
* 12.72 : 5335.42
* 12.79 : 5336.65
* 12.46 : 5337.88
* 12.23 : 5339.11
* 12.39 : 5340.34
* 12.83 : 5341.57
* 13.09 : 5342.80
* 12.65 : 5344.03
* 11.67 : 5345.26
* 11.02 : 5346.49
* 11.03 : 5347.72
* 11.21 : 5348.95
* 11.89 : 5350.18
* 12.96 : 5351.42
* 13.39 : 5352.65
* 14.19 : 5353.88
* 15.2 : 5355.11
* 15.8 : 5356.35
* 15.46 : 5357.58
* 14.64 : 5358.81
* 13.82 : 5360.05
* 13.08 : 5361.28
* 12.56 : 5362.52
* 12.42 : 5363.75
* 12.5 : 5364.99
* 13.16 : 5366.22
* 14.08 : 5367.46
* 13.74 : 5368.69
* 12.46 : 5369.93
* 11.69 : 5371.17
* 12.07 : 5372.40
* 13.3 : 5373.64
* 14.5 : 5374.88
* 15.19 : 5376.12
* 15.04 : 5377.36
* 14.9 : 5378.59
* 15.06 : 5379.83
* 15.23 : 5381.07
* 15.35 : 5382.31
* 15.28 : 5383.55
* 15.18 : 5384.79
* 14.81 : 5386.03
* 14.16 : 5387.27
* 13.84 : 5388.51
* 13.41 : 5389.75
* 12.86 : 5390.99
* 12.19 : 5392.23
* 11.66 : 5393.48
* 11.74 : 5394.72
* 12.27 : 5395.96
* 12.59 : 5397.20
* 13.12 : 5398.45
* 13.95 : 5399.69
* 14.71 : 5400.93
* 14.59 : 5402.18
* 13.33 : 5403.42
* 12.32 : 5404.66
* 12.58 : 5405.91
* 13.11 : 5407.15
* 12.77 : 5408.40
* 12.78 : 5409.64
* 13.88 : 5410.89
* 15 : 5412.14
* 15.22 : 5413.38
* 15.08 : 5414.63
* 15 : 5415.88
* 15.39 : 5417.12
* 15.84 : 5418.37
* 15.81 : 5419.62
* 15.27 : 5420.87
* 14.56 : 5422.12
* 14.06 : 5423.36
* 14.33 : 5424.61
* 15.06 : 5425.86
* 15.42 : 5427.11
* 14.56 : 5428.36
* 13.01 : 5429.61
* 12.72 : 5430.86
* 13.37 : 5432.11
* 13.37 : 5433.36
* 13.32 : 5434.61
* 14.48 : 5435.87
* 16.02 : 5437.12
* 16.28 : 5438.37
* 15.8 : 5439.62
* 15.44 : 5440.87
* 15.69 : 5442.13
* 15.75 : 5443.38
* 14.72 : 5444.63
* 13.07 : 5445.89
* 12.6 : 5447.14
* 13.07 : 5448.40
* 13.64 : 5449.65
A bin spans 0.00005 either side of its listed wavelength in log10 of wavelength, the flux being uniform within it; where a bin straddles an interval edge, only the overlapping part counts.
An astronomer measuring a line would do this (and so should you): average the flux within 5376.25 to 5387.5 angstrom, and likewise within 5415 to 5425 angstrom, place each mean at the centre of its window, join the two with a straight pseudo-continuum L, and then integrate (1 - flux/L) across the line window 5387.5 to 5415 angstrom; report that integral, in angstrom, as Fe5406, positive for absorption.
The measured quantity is 3.2 angstrom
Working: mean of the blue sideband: 15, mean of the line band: 13.3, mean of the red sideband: 15.1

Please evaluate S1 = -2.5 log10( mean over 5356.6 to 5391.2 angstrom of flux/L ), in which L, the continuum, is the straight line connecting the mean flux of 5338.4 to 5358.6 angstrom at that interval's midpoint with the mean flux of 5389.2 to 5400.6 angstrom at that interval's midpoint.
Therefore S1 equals -0.09 mag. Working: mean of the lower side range 13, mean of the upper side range 12.7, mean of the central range 14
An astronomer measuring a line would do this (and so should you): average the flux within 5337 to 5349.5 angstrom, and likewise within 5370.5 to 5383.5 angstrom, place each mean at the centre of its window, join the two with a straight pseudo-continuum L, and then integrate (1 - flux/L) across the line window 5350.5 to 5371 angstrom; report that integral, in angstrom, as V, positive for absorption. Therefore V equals -0.7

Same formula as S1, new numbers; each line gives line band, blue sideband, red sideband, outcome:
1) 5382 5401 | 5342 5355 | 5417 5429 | 0.03 mag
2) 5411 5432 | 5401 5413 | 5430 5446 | -0.05 mag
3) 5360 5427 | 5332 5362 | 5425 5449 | -0.01 mag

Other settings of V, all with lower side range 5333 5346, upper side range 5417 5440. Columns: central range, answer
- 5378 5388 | -1.1 angstrom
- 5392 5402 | 0.7 angstrom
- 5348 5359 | -0.8 angstrom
